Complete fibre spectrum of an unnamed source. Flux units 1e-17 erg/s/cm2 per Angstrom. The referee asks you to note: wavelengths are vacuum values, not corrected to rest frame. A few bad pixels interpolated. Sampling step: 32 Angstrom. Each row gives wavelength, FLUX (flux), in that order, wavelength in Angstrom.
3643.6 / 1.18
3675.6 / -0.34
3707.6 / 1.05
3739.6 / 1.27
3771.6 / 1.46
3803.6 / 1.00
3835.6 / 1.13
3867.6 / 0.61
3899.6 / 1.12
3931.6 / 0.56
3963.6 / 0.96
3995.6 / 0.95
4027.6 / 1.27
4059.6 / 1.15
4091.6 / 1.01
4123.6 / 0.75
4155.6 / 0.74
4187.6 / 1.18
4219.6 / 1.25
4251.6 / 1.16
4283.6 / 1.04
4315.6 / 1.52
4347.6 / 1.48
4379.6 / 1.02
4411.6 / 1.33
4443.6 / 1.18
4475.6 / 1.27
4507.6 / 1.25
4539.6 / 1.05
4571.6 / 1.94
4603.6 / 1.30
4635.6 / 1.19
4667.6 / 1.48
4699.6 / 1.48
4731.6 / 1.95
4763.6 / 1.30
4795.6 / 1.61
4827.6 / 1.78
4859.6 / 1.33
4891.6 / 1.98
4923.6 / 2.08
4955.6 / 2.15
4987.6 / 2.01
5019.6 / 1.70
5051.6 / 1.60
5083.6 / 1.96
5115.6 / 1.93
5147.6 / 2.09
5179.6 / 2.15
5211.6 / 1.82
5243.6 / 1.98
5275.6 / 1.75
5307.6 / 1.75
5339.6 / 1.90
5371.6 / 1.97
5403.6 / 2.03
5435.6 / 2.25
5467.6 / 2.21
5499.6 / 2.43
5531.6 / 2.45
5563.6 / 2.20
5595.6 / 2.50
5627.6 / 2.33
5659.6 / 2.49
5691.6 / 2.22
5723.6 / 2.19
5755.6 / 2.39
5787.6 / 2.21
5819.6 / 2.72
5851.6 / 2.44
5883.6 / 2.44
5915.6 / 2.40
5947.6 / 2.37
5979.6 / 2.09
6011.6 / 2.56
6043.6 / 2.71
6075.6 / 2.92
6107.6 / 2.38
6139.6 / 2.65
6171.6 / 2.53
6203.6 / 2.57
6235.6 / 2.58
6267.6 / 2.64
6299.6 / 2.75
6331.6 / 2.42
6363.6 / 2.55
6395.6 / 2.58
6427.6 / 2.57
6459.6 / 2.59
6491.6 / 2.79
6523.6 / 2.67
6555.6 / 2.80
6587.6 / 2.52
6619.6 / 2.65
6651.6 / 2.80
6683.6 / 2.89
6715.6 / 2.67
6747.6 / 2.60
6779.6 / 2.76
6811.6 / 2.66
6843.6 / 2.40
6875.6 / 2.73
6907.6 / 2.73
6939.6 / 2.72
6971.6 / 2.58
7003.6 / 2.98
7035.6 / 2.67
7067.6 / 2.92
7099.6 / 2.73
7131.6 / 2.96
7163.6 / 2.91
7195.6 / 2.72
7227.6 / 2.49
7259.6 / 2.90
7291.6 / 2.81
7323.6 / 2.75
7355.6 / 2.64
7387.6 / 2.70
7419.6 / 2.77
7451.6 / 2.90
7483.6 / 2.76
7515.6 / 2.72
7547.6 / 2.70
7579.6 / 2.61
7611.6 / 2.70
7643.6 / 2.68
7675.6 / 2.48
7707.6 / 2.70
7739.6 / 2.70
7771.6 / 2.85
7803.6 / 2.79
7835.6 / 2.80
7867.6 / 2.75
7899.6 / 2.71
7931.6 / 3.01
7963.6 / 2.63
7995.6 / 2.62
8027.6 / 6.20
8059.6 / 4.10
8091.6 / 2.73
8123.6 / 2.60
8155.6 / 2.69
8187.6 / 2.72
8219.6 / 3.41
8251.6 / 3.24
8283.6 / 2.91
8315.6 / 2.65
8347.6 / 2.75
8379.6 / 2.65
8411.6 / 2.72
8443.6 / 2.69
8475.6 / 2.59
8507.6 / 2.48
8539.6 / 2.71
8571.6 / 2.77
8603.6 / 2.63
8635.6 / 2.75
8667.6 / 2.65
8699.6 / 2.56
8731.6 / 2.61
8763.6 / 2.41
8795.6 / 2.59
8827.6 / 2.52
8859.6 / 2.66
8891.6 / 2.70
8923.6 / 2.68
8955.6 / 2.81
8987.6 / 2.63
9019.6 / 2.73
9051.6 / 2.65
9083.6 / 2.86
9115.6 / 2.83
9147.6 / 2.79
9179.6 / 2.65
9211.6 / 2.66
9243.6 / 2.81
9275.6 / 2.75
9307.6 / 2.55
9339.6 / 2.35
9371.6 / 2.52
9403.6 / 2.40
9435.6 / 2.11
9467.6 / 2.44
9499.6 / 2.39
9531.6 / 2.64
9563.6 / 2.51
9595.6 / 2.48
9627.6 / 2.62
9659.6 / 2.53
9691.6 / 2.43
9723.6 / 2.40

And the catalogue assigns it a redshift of 0.22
